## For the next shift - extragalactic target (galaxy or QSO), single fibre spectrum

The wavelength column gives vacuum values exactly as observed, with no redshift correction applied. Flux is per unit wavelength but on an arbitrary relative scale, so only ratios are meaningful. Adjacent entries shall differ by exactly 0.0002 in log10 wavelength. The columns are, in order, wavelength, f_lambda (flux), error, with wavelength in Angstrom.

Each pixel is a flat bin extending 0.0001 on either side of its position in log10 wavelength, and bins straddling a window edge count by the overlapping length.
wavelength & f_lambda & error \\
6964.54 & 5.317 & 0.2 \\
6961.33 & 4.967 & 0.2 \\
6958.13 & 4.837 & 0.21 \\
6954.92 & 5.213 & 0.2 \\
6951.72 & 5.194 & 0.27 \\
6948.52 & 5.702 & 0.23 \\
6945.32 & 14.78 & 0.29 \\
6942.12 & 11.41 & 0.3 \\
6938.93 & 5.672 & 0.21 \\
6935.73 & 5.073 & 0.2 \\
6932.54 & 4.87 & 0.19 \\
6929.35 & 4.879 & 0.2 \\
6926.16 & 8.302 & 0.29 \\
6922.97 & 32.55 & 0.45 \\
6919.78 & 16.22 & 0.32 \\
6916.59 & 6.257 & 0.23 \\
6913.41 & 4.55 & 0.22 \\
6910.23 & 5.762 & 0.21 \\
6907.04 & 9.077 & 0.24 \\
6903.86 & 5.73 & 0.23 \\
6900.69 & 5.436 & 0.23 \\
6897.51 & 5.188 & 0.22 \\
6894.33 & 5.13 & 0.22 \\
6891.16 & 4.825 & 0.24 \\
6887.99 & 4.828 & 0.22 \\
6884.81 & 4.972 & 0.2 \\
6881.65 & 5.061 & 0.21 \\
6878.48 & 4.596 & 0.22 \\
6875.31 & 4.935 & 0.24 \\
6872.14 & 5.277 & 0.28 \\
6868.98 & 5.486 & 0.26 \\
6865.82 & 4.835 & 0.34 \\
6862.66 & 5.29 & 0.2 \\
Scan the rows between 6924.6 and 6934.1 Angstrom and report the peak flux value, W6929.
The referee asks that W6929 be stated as 8.302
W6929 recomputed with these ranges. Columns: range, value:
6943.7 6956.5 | 14.78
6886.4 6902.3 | 5.436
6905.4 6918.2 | 9.077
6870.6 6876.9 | 5.277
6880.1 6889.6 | 5.061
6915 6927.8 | 32.55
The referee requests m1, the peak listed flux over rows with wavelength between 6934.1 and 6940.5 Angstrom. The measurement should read 5.672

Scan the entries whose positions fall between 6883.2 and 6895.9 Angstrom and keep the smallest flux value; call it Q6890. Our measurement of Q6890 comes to 4.825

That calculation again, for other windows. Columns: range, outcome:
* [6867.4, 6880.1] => 4.596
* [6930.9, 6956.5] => 4.87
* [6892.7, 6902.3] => 5.13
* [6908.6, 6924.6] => 4.55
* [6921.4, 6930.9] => 4.879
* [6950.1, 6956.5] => 5.194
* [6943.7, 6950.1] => 5.702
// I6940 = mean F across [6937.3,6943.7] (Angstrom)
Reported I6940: 8.52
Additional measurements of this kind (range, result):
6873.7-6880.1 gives 4.76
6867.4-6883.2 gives 5.07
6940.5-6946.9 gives 13.1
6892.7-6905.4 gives 5.37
